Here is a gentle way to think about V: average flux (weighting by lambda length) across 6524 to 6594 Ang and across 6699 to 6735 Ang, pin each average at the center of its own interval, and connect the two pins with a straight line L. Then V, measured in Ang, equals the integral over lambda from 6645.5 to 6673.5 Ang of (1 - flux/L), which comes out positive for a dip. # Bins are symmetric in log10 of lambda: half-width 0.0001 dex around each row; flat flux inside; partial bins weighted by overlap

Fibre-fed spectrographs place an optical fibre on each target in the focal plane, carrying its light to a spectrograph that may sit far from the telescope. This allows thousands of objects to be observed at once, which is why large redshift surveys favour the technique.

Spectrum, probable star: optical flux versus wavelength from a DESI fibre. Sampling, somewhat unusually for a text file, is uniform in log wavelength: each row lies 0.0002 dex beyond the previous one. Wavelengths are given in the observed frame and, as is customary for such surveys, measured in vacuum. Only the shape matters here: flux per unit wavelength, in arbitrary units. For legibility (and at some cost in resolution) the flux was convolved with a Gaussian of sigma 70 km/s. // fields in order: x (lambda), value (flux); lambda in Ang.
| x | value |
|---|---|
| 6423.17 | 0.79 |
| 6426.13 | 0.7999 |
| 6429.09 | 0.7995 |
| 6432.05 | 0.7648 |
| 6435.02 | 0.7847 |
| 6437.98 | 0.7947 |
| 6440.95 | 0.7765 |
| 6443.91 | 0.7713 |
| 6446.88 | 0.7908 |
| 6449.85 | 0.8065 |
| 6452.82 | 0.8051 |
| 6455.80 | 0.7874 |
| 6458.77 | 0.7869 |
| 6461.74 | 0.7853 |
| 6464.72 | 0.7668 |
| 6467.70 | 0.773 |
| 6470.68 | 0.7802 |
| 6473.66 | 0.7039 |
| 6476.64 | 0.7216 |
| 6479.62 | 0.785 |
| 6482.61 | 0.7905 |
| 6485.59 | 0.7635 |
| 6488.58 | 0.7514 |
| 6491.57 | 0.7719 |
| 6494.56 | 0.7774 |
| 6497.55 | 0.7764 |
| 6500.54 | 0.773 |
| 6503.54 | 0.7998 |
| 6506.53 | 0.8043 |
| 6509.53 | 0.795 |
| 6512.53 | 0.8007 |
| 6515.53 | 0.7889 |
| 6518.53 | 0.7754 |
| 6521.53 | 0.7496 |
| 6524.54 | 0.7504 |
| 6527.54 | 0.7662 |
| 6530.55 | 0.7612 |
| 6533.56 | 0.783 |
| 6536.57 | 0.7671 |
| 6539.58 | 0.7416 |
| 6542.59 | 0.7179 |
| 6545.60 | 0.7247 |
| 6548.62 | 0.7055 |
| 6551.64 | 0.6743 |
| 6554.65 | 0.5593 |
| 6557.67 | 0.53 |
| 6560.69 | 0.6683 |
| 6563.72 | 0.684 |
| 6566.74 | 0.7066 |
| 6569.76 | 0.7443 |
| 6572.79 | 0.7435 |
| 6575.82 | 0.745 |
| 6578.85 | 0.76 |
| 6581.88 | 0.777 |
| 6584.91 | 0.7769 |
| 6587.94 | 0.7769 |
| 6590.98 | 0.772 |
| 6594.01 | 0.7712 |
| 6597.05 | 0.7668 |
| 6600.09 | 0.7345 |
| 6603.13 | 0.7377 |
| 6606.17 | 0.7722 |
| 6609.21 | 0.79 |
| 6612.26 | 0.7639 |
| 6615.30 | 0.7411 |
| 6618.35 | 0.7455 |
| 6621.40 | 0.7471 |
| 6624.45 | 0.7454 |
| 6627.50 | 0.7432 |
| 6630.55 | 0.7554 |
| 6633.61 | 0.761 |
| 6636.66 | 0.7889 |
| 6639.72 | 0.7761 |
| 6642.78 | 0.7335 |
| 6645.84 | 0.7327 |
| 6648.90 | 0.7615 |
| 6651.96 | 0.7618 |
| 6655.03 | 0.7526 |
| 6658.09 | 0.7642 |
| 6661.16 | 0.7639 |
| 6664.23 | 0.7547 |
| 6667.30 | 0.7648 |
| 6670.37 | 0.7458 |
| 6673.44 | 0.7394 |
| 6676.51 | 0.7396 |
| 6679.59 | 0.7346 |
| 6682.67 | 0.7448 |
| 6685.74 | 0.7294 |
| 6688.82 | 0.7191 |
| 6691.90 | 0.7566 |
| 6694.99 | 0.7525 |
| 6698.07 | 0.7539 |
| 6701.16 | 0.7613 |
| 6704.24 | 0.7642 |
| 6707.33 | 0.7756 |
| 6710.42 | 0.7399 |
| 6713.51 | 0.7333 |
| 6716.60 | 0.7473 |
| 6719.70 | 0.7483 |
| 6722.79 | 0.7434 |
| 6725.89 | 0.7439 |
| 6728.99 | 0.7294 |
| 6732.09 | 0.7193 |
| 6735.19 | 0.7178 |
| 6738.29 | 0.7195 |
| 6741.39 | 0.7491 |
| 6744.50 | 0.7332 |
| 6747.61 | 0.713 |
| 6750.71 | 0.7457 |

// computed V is -0.7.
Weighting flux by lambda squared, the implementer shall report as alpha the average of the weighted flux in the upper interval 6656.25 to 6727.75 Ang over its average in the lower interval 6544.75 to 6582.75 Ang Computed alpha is 1.1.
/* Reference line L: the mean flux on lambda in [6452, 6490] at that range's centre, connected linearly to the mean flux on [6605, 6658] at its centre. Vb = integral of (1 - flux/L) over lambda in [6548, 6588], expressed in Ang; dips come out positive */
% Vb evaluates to 3.2 Ang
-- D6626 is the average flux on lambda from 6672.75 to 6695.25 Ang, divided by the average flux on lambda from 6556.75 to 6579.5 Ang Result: 1.1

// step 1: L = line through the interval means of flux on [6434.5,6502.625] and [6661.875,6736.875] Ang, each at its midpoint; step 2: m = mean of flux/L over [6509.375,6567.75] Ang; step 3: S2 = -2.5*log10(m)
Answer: 0.07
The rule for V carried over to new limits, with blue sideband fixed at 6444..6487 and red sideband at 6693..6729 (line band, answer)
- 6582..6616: -0.2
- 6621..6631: 0.2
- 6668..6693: 0.5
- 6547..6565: 3.0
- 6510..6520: -0.3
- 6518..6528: 0.1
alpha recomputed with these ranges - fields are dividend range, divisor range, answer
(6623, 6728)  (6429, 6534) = 1.03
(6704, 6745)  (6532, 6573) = 1.12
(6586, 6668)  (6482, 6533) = 1.01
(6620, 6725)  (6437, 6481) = 1.03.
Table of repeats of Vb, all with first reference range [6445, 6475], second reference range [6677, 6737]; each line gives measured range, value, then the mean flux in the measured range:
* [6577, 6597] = -0.3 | 0.772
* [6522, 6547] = 0.5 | 0.752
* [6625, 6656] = -0.2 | 0.756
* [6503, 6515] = -0.4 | 0.799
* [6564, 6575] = 0.5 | 0.727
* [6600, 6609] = 0.0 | 0.757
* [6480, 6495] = 0.1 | 0.771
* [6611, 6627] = 0.2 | 0.748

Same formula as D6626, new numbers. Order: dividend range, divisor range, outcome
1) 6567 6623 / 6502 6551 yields 0.99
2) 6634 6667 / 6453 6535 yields 0.98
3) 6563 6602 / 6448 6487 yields 0.97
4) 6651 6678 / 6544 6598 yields 1.05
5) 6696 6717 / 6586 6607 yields 0.99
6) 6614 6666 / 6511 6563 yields 1.05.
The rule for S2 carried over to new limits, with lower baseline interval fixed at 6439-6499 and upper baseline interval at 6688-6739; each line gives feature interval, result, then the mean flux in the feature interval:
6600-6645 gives 0.00 mag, 0.756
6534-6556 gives 0.09 mag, 0.704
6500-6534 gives -0.02 mag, 0.779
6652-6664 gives -0.01 mag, 0.759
